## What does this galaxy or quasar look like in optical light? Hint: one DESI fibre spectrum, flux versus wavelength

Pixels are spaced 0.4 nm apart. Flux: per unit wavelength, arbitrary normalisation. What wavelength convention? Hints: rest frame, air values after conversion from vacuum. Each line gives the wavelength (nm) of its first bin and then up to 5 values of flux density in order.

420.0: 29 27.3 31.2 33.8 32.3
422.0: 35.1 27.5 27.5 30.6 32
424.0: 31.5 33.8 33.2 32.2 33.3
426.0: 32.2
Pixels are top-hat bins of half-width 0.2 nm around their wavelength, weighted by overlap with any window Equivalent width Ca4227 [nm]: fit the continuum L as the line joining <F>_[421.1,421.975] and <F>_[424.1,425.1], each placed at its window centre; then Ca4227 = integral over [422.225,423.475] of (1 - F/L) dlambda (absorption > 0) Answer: 0.17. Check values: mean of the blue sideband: 33.4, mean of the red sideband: 33.2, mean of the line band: 28.8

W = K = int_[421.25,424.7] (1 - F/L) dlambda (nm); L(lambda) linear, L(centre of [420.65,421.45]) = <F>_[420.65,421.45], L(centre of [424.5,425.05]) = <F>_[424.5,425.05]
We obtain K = 0.15 nm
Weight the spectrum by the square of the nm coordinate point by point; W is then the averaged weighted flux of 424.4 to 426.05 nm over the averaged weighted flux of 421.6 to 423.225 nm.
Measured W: 1.1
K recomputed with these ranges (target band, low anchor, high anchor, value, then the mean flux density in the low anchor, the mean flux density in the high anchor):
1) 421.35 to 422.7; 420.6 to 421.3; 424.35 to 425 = 0.051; 32.3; 33.4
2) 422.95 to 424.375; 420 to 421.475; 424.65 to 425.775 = 0.025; 30.6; 32.9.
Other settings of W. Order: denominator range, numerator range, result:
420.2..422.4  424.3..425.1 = 1.07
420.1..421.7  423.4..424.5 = 1.06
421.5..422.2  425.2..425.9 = 0.99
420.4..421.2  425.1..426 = 1.08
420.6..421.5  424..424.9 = 1.04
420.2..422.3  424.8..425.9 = 1.05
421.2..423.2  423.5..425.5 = 1.07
